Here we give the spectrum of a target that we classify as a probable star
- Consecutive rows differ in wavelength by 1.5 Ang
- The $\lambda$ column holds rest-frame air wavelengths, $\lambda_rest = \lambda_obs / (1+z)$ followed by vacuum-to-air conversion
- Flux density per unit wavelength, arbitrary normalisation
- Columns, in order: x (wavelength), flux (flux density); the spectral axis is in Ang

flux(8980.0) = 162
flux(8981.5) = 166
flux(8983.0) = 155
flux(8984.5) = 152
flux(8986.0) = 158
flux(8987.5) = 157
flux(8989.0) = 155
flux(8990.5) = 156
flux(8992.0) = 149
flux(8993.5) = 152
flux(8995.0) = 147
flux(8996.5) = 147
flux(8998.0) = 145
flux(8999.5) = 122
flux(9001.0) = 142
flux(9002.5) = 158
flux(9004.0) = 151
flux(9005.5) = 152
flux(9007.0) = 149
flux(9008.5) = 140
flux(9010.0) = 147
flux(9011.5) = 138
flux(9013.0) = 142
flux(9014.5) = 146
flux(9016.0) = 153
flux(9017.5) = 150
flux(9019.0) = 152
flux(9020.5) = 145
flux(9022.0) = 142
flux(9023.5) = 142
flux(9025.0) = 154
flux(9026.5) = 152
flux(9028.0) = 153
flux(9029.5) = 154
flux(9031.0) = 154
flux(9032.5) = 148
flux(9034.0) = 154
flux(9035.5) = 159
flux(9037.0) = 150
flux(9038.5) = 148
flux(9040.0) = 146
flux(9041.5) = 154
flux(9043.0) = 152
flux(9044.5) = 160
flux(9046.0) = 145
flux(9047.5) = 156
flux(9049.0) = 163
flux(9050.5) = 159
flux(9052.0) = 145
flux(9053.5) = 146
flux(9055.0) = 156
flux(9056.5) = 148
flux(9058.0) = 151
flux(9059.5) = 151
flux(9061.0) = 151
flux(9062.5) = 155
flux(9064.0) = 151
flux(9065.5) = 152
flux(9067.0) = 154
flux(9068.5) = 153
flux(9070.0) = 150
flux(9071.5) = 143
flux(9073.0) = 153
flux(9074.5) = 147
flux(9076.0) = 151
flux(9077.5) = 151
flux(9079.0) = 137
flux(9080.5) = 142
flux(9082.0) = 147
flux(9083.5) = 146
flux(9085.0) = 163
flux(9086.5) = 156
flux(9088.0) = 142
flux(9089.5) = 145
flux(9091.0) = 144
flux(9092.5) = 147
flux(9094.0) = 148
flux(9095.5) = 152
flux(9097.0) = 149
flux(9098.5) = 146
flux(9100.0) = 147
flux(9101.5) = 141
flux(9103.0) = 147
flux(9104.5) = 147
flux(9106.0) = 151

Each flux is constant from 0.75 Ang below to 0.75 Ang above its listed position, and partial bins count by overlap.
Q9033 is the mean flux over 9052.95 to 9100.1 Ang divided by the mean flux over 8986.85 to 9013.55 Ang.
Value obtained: 1.01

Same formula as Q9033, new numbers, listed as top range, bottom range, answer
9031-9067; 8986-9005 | 1.02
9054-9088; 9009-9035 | 1.01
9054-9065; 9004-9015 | 1.04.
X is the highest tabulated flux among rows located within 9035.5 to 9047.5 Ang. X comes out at 160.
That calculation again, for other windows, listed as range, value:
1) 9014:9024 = 153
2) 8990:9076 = 163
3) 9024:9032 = 154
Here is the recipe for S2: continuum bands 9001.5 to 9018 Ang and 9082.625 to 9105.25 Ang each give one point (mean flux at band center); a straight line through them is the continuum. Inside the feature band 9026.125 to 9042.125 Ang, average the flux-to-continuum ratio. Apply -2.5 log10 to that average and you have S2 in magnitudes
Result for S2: -0.03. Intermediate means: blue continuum 148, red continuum 148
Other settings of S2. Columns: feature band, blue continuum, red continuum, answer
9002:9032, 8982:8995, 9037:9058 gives 0.03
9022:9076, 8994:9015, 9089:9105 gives -0.04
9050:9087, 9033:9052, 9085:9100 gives 0.00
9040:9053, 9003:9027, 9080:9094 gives -0.04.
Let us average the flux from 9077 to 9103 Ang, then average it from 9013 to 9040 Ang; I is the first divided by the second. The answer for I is 0.98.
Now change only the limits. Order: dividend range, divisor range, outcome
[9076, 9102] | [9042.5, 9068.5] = 0.97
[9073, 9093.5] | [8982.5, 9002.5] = 0.99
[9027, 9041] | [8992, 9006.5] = 1.04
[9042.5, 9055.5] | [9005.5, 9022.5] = 1.05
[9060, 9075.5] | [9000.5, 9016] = 1.03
